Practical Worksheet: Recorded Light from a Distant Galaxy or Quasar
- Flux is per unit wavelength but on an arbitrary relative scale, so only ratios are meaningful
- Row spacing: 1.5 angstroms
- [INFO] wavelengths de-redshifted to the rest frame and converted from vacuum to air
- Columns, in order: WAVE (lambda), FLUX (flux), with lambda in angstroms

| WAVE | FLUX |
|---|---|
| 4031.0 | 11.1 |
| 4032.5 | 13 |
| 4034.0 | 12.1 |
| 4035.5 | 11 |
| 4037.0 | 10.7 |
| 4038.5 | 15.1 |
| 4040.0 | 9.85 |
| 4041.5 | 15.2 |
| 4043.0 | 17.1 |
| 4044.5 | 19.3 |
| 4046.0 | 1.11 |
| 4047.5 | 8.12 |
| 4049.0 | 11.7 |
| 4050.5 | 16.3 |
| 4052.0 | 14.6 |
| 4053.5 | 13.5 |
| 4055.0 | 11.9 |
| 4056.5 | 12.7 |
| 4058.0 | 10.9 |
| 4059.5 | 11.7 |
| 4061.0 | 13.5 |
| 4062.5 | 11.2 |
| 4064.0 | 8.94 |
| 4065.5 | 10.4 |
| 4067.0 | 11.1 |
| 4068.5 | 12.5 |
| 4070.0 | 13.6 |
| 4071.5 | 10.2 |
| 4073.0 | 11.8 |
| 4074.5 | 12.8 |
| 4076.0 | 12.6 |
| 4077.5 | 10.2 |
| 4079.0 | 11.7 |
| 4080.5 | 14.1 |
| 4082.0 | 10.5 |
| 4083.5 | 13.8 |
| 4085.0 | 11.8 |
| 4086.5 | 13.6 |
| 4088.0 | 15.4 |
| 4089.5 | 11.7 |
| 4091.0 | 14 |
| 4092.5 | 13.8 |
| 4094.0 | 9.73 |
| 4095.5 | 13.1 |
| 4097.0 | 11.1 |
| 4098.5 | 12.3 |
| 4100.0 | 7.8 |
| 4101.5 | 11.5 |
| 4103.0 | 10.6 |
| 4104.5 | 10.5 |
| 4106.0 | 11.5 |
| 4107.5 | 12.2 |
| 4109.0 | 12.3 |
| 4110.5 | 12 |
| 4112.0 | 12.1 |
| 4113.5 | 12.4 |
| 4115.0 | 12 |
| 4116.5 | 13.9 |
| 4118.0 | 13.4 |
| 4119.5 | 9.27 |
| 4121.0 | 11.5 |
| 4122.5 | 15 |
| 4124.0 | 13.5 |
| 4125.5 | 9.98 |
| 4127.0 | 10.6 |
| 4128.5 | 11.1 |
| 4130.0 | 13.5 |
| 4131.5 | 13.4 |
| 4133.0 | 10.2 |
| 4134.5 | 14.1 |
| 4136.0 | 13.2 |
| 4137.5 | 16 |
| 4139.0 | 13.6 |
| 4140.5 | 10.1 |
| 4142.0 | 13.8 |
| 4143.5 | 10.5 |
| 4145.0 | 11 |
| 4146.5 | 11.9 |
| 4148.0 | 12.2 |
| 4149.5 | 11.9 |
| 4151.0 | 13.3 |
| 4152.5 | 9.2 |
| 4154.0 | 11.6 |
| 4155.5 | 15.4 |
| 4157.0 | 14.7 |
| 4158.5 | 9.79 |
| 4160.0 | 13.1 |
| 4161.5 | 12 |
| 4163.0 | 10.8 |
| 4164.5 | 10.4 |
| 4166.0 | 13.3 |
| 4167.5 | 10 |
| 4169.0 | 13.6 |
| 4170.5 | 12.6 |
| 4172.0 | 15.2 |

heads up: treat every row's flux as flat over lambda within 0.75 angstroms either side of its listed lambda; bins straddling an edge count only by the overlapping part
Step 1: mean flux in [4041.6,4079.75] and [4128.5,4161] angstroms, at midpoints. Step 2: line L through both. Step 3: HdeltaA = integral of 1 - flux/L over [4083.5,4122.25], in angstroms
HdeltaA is 0.6 angstroms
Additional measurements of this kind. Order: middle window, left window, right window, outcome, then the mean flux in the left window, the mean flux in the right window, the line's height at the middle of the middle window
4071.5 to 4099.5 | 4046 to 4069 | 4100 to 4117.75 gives -1.58 angstroms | 11.6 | 11.8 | 11.7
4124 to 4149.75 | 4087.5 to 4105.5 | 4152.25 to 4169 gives -0.69 angstroms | 11.7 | 12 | 11.9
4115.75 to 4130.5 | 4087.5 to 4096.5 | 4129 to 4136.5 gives 0.76 angstroms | 12.8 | 12.8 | 12.8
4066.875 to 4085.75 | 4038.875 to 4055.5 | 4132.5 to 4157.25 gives 0.80 angstroms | 12.7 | 12.5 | 12.6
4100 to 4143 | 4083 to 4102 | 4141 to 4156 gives -0.17 angstroms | 12.3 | 12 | 12.1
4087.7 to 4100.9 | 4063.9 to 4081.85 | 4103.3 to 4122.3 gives -0.14 angstroms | 11.7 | 12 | 11.9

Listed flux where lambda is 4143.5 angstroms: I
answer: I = 10.5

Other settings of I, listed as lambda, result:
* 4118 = 13.4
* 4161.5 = 12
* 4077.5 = 10.2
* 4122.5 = 15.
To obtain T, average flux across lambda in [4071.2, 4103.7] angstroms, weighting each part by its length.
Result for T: 12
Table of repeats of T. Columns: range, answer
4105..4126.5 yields 12.2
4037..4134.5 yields 12.1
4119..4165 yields 12.2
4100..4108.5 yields 11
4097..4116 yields 11.5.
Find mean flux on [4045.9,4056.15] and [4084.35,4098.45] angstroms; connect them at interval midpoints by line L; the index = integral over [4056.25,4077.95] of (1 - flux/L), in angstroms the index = 0.9 angstroms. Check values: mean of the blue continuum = 11.7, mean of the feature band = 11.6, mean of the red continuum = 12.7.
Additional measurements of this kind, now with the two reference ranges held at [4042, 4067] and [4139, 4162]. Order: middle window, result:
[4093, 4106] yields 1.2 angstroms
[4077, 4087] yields -0.2 angstroms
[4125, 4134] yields 0.4 angstroms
